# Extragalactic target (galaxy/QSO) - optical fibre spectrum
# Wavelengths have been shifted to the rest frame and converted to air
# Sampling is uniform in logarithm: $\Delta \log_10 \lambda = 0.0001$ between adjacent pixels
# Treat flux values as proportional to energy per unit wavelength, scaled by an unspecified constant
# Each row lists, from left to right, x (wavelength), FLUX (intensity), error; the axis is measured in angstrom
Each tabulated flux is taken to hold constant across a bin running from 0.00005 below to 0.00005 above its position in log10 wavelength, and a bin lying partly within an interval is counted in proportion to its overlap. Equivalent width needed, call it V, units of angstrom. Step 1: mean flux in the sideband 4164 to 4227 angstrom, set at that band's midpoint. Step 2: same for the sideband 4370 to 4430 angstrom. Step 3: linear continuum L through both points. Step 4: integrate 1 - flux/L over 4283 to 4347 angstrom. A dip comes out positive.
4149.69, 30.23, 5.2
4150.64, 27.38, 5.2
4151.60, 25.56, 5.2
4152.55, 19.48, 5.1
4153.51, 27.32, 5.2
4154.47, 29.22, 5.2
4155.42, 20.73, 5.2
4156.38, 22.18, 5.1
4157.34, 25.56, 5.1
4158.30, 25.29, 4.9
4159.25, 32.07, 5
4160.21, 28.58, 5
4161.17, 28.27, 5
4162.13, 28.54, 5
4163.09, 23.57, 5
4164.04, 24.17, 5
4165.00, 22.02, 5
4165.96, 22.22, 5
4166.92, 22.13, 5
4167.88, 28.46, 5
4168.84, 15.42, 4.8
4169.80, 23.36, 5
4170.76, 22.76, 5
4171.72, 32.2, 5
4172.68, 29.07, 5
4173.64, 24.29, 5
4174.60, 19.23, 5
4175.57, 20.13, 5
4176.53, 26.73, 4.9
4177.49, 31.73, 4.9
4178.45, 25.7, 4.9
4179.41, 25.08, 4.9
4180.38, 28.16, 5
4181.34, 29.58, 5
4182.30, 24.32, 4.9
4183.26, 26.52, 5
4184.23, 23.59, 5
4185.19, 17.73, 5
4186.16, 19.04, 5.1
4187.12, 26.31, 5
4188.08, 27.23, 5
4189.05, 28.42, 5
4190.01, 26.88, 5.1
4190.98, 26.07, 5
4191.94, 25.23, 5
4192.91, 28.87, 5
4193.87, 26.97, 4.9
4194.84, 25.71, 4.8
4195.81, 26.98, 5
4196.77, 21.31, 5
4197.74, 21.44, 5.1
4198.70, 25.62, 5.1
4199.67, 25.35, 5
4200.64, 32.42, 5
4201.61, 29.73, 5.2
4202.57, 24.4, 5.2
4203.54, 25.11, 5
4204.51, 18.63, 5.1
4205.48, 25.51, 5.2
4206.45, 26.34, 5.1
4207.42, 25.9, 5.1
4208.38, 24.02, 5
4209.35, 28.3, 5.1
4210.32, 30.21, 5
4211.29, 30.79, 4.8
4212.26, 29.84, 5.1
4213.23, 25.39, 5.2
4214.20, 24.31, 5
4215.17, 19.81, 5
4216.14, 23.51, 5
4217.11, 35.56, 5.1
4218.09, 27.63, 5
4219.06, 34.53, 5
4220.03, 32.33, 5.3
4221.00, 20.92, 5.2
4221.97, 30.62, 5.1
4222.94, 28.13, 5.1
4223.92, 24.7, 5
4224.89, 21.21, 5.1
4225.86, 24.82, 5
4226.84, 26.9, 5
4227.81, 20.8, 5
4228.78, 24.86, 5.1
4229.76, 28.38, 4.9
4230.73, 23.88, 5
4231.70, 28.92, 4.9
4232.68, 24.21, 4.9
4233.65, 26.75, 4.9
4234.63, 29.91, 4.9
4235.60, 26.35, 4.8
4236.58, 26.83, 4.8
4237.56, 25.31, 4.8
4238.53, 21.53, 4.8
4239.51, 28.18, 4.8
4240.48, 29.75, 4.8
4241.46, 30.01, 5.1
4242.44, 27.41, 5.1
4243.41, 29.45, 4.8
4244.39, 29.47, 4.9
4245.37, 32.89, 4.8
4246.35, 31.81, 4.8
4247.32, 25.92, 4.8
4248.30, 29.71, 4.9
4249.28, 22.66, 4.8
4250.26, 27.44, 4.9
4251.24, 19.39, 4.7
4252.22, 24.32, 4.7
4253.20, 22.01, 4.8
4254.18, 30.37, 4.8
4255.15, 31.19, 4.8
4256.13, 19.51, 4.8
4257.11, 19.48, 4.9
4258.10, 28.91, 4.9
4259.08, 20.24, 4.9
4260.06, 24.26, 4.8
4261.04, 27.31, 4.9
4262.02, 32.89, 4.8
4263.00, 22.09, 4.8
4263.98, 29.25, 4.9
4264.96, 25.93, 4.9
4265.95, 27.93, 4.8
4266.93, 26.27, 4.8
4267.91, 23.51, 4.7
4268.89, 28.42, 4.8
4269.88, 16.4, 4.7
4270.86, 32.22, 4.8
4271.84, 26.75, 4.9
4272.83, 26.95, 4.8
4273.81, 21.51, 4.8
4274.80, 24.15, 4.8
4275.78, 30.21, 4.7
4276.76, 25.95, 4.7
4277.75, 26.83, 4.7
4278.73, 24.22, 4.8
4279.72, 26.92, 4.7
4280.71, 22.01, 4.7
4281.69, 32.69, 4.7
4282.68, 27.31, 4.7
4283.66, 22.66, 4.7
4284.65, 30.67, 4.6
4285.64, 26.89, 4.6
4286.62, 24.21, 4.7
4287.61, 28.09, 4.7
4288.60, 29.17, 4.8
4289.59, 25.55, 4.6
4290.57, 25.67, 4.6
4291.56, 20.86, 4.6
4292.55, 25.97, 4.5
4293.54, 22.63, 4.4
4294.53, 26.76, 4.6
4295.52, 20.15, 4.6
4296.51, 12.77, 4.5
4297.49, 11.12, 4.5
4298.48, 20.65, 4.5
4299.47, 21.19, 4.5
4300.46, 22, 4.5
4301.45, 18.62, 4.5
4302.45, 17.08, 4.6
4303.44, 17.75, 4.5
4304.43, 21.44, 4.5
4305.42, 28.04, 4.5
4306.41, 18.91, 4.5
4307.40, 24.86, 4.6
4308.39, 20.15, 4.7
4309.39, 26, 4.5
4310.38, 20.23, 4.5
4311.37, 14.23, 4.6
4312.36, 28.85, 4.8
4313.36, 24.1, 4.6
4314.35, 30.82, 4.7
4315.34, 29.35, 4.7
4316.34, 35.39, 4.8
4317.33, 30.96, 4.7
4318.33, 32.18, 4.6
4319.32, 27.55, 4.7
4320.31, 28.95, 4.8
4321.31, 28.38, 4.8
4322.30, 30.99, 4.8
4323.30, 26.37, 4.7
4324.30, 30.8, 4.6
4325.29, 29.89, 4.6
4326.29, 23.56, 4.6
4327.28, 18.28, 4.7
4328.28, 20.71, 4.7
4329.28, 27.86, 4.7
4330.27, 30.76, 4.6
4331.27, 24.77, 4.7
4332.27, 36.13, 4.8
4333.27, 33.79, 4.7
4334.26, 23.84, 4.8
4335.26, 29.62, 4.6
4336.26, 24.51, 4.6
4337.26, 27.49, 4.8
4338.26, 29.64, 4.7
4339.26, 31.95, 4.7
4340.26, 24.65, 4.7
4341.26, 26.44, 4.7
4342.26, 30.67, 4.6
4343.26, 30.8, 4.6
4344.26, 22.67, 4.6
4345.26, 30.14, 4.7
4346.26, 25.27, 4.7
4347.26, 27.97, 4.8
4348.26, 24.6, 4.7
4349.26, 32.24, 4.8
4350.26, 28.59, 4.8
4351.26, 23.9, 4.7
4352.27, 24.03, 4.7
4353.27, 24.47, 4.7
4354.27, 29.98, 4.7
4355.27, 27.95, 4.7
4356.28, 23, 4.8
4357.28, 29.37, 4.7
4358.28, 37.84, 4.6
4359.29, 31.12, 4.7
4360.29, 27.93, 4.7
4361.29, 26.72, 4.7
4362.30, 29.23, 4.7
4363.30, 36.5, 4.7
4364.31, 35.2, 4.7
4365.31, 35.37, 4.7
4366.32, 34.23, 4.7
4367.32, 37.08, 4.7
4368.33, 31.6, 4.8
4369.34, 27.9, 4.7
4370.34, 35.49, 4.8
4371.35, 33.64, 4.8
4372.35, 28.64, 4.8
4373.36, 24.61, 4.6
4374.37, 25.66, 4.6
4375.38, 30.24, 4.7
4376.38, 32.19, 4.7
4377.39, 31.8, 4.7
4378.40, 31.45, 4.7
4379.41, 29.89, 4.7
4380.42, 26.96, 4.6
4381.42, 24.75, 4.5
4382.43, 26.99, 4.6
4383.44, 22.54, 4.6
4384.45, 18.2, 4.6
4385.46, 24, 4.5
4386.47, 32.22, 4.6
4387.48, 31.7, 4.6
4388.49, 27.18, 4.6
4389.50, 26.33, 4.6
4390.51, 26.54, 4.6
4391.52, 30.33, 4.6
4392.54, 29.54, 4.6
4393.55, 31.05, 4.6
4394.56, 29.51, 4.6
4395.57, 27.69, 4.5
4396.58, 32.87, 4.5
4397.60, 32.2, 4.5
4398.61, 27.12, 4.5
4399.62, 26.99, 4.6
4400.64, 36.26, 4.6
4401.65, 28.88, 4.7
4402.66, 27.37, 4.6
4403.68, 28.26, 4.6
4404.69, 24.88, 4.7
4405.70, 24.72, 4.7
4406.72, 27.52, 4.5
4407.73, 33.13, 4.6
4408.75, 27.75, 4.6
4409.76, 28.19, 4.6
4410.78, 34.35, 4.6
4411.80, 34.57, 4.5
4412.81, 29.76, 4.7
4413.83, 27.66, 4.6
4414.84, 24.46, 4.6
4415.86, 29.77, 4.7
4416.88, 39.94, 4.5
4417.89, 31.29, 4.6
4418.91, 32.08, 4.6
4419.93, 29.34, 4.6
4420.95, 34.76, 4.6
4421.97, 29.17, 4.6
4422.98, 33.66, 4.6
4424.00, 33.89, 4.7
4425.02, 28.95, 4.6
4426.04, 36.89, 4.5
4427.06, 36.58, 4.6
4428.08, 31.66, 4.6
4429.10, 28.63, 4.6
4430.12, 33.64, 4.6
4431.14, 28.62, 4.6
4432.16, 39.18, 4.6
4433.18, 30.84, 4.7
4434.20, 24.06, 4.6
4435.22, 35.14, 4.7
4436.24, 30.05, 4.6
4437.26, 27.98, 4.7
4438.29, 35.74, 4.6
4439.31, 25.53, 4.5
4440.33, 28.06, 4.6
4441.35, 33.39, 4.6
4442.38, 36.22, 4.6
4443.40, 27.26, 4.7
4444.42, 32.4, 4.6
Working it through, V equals 5.8 angstrom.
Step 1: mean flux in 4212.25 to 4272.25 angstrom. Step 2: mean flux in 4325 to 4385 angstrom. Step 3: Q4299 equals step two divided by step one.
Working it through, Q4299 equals 1.1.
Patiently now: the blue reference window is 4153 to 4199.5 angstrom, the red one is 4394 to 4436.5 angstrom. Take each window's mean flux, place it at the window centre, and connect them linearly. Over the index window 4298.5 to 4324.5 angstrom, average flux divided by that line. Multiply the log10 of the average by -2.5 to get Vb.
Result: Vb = 0.14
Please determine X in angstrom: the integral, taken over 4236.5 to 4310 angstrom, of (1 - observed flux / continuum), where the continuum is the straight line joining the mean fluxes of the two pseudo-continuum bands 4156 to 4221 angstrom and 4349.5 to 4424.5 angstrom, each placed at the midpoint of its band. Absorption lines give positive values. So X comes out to 6.6 angstrom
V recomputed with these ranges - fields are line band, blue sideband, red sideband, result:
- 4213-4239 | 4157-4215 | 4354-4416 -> 0.1 angstrom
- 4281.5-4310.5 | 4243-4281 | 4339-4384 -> 4.5 angstrom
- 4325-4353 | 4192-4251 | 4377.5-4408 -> 0.5 angstrom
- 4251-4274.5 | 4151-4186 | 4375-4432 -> 1.4 angstrom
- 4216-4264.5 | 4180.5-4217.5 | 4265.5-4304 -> -3.3 angstrom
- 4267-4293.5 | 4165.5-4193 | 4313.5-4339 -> 1.4 angstrom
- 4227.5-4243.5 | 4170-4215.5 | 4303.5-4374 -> -0.1 angstrom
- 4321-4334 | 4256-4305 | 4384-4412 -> -0.8 angstrom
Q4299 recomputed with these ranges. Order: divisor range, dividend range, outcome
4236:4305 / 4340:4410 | 1.15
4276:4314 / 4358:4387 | 1.28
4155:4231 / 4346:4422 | 1.14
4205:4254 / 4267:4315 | 0.89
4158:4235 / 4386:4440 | 1.18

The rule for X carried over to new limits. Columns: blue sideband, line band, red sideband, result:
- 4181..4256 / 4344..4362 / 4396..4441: 0.97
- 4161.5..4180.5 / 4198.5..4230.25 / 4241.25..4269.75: -1.25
